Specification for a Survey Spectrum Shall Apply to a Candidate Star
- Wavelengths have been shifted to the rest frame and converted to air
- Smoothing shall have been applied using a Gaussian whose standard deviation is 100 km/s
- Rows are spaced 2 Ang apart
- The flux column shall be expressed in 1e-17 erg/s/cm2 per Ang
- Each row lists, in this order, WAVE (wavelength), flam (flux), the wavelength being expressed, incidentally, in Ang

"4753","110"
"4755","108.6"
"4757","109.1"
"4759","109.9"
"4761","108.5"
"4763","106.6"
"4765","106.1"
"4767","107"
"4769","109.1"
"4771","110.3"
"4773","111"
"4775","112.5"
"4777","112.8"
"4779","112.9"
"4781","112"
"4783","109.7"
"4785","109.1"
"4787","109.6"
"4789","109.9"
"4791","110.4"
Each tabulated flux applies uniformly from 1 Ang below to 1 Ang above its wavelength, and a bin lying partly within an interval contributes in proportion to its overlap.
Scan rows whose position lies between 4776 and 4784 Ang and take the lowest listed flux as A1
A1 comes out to 109.7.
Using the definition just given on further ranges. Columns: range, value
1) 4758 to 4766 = 106.1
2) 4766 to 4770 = 107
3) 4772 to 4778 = 111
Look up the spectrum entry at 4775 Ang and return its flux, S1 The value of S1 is 112.5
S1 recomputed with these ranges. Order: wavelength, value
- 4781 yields 112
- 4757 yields 109.1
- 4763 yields 106.6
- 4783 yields 109.7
